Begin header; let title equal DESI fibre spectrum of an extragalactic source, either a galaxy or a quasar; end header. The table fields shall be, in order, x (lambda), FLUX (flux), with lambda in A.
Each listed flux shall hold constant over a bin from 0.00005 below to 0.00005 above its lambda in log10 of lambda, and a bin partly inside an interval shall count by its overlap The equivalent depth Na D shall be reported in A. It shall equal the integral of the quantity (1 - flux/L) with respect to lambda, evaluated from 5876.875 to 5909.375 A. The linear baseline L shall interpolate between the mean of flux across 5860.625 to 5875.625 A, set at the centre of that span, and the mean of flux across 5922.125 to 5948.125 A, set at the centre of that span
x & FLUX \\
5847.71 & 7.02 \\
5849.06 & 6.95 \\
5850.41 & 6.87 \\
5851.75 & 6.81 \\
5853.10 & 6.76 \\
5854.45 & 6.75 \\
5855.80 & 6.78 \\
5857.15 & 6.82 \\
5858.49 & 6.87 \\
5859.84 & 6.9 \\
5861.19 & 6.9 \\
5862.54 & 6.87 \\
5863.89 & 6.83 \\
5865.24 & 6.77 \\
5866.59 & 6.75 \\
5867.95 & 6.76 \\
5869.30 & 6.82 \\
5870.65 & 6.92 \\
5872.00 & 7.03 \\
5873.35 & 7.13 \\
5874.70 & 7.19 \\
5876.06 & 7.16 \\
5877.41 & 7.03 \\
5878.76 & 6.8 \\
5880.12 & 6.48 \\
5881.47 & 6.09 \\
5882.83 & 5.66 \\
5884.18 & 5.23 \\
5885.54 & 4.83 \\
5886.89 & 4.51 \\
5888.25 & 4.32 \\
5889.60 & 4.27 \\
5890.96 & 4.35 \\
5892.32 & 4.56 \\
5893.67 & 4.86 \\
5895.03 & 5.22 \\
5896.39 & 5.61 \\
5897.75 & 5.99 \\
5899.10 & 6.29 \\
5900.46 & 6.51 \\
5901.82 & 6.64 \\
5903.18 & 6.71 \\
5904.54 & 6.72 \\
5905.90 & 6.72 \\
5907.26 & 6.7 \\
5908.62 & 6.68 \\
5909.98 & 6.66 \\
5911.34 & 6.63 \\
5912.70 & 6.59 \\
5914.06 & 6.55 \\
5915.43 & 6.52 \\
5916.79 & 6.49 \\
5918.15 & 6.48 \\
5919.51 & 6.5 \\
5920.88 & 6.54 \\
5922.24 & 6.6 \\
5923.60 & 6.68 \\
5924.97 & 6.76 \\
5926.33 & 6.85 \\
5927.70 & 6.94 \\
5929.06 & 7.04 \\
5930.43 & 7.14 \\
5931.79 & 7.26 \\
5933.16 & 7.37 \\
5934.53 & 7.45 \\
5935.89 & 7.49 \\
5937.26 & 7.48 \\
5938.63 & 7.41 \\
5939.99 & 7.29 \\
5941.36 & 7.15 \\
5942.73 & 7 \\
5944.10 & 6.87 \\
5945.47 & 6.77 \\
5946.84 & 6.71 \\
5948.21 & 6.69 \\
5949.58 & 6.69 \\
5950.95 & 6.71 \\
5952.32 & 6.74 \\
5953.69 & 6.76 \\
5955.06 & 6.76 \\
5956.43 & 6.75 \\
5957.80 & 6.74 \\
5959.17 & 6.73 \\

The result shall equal 5.5 A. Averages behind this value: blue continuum 6.91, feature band 5.78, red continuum 7.07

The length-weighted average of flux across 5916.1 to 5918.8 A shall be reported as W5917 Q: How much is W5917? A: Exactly 6.5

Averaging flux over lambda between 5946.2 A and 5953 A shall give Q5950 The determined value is 6.71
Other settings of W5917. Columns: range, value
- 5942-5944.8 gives 6.93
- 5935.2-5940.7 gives 7.42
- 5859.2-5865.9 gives 6.85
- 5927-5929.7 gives 6.99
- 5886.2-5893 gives 4.41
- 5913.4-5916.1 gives 6.52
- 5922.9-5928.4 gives 6.81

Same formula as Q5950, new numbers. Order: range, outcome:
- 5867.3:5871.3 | 6.84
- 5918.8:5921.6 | 6.52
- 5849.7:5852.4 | 6.85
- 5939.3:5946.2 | 7.01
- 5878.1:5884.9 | 6.04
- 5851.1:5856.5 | 6.77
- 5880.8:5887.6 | 5.26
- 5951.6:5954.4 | 6.75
